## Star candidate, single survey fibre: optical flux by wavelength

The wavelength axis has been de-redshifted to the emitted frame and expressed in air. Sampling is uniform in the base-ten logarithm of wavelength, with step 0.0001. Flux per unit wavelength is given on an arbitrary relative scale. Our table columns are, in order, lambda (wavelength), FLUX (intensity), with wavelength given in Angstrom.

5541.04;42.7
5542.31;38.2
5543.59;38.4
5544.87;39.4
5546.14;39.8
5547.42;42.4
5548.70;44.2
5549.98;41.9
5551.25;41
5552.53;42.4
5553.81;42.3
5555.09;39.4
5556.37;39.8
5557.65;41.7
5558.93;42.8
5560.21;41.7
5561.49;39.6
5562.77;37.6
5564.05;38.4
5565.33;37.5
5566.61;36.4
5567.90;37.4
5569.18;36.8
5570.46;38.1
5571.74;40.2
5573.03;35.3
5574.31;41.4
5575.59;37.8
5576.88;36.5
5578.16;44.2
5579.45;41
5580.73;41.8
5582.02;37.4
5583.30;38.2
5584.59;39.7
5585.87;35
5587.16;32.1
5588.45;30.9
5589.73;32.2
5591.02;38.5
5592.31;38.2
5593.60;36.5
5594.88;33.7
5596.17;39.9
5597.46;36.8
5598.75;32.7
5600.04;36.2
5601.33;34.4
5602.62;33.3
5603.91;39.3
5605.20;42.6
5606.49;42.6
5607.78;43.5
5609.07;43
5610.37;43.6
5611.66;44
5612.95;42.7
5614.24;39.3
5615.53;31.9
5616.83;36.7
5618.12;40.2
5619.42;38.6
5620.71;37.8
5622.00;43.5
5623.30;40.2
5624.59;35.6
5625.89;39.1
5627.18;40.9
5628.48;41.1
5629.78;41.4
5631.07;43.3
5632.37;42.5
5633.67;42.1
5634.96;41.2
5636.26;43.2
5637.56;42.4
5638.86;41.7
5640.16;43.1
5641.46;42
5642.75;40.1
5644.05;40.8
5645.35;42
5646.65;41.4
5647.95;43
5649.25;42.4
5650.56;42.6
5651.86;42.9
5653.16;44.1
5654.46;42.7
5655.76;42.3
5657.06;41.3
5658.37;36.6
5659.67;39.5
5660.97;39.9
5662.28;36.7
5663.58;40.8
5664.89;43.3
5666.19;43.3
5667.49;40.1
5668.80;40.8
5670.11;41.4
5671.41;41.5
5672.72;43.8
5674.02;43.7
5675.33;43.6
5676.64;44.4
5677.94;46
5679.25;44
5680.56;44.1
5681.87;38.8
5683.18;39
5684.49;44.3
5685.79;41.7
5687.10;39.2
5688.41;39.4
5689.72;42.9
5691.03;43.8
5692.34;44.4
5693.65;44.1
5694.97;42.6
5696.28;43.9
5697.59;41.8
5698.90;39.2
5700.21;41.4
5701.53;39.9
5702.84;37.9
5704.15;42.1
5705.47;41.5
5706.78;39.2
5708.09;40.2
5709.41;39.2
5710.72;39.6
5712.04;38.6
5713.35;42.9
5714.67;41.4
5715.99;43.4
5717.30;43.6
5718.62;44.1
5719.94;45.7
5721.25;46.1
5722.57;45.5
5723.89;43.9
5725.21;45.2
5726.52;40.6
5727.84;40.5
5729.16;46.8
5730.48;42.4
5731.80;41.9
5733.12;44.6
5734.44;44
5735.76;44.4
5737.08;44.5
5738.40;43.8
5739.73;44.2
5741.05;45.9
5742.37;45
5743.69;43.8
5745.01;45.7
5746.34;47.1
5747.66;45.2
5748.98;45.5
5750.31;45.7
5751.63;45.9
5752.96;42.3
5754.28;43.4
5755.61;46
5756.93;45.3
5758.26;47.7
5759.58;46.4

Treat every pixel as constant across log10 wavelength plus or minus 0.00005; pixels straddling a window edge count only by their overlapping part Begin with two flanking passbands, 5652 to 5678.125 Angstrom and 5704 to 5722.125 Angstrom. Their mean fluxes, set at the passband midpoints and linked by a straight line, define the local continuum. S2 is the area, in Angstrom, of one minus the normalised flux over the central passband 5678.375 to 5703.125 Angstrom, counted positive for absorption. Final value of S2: 0.1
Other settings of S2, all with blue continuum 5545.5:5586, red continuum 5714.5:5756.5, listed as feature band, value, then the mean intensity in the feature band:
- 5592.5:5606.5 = 1.3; 36.9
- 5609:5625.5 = 0.6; 39.6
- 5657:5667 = 0.5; 40.1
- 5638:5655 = -0.1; 42.2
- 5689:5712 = 1.1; 41.3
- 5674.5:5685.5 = 0.0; 43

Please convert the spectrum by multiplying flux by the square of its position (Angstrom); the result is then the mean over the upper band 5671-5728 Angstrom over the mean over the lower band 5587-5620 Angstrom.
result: 1.15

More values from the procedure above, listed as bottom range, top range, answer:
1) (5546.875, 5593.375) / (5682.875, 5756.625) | 1.17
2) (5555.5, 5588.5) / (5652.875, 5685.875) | 1.12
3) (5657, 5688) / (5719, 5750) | 1.09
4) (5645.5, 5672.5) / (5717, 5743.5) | 1.09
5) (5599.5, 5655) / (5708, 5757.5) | 1.11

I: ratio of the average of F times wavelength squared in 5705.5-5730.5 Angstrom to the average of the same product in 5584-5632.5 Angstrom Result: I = 1.1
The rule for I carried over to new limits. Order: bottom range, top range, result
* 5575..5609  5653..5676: 1.13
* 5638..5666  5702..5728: 1.04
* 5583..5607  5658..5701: 1.18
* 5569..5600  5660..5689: 1.16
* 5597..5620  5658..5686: 1.10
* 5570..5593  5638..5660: 1.13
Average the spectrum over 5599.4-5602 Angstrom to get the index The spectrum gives 35.3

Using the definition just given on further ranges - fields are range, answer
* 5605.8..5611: 43.1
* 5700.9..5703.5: 39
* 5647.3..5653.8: 43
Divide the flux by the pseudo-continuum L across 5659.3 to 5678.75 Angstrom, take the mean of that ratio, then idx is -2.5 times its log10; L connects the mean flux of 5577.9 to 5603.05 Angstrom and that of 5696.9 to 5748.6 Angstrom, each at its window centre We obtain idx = -0.04 mag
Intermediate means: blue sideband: 36.5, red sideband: 42.9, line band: 42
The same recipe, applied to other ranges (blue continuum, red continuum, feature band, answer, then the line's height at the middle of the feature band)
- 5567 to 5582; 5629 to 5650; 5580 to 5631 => 0.06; 40.4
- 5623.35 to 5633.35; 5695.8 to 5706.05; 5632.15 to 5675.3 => -0.03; 40.7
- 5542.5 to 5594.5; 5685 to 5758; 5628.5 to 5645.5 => -0.03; 40.8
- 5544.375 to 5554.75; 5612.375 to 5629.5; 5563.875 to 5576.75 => 0.08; 40.9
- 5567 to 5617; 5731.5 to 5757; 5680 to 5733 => 0.03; 43.1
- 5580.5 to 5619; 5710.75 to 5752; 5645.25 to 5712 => 0.00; 41.6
